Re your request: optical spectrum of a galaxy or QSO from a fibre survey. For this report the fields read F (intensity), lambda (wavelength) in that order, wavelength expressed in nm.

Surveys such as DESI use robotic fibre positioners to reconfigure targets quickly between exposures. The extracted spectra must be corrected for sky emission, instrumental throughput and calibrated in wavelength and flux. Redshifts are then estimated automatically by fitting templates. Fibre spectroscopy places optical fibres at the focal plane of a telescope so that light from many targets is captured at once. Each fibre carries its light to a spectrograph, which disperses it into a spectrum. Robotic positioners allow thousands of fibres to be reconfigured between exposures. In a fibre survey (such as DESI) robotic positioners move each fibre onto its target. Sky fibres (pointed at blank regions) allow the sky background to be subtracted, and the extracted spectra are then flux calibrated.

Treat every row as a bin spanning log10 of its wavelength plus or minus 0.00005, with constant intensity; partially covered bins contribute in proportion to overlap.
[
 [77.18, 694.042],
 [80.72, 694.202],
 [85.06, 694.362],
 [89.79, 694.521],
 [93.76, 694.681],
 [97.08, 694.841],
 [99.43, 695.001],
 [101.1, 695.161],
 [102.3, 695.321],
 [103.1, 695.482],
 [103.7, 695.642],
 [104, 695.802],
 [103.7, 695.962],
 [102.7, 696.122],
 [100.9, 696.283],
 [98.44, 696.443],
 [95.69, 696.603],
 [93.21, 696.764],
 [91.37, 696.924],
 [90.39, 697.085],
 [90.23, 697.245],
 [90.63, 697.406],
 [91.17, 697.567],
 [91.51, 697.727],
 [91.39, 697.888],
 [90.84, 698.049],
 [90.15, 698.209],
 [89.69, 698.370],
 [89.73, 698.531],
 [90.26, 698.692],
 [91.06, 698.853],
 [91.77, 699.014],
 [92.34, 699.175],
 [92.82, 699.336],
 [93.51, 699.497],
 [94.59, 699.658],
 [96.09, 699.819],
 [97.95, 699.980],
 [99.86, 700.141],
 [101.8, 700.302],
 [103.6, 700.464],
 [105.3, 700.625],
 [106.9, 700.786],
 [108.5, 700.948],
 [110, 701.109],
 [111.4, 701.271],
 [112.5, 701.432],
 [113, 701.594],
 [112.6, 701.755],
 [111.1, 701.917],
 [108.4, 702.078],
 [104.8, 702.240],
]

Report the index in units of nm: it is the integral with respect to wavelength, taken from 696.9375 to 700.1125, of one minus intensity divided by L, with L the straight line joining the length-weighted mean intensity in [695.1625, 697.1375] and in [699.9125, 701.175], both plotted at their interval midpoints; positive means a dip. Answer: 0.310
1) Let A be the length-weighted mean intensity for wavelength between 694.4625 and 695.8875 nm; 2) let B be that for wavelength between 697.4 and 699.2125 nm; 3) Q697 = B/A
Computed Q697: 0.9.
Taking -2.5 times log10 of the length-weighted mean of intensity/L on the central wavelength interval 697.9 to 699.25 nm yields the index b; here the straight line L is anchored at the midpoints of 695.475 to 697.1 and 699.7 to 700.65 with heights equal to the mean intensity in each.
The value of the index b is 0.10 mag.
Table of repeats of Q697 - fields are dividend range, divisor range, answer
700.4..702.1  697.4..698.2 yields 1.20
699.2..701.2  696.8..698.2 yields 1.11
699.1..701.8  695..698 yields 1.06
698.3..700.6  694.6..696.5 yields 0.94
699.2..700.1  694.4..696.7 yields 0.96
